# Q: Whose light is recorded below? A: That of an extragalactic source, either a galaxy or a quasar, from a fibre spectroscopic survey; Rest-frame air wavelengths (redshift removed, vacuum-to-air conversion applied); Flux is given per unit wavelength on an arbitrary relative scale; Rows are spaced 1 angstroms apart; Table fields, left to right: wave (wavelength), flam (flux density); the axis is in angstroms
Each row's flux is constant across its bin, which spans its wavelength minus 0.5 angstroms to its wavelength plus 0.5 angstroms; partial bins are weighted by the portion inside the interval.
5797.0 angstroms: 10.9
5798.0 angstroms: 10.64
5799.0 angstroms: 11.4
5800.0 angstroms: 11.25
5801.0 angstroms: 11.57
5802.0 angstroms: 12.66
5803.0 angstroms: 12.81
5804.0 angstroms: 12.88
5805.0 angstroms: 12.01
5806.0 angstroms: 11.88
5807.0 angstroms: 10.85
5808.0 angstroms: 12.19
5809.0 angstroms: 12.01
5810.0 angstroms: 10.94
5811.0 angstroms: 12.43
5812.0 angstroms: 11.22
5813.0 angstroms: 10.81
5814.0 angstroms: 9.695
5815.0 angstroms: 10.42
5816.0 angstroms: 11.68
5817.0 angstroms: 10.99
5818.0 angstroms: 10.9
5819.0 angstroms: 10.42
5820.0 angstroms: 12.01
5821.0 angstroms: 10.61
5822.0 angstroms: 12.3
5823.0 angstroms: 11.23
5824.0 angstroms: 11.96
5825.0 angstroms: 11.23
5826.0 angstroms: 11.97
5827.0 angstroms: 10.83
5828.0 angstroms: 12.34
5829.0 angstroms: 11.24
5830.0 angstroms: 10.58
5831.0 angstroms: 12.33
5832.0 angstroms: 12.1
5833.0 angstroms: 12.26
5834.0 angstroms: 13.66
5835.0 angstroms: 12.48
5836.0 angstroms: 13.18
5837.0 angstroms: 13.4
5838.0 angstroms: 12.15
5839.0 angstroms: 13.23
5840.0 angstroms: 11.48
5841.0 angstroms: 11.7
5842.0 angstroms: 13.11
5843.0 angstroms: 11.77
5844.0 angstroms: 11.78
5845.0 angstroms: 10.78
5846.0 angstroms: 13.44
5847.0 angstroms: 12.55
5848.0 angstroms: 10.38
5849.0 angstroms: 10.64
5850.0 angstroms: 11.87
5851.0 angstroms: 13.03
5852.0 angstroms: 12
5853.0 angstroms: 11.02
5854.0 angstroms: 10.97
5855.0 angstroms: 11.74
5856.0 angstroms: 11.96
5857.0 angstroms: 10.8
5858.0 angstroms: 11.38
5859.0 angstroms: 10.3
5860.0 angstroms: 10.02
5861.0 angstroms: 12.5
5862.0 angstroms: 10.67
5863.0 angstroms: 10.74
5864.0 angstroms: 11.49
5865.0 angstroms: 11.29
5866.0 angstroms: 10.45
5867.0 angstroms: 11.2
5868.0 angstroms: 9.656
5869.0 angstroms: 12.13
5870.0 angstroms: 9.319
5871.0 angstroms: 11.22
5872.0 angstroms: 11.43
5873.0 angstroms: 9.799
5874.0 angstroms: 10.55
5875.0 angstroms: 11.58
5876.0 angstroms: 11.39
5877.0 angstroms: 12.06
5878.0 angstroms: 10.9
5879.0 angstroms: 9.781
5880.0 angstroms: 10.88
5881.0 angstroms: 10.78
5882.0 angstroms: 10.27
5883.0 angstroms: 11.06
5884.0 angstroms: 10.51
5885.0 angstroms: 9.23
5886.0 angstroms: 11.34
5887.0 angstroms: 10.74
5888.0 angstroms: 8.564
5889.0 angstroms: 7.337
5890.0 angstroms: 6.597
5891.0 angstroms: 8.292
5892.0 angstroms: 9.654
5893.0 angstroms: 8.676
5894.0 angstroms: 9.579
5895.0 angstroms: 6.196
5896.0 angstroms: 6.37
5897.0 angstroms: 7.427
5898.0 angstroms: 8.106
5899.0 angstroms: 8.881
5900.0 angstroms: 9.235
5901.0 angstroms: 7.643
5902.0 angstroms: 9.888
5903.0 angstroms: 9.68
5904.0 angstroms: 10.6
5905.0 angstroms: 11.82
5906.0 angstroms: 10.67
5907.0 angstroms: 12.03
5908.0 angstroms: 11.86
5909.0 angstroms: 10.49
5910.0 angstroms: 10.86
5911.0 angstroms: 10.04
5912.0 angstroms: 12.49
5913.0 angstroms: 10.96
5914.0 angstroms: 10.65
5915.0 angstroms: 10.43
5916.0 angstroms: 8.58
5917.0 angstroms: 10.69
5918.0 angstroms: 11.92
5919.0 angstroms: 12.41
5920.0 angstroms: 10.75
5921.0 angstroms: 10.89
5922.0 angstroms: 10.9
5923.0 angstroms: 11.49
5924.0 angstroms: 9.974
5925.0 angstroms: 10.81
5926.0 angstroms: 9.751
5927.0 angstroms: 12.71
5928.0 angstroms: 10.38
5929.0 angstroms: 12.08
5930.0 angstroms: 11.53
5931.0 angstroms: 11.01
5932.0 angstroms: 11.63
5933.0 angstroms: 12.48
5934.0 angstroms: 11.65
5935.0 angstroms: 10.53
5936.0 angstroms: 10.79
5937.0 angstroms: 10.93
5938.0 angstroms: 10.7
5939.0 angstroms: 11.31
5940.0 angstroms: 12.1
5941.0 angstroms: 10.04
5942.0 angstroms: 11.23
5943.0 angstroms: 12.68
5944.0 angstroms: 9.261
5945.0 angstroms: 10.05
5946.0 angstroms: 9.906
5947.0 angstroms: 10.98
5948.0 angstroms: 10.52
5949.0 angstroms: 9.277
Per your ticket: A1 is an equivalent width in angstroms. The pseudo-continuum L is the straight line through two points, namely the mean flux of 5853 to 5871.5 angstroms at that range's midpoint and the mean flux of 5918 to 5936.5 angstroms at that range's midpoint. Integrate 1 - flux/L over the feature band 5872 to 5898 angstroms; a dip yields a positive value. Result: 3.5 angstroms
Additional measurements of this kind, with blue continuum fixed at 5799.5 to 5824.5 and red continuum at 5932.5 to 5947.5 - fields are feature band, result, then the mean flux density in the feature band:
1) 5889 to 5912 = 3.7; 9.33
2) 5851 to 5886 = 1.0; 11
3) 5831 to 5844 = -1.3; 12.5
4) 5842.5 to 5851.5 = -0.3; 11.8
